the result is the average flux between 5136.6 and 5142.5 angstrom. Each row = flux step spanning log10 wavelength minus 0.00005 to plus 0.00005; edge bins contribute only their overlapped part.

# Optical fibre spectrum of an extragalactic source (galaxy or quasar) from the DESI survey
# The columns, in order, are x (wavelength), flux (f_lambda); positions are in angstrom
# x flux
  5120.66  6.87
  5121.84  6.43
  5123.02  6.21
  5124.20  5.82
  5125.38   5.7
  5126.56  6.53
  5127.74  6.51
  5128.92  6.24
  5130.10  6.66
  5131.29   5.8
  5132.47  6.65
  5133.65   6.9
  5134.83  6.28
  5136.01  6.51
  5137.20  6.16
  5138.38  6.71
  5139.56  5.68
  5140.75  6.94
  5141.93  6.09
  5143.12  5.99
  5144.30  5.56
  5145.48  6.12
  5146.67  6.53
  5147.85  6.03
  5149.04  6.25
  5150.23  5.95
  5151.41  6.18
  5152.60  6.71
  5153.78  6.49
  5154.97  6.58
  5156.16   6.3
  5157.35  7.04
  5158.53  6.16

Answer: 6.31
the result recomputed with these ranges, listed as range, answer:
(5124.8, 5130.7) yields 6.32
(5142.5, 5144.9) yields 5.79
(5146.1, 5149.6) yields 6.27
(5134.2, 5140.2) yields 6.27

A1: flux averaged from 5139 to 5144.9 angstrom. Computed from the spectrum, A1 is 6.05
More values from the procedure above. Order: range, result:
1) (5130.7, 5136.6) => 6.44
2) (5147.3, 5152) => 6.1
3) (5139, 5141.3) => 6.29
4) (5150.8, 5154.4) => 6.47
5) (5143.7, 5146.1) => 5.86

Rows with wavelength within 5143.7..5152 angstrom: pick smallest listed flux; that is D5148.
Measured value 5.56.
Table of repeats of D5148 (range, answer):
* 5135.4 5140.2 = 5.68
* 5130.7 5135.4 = 5.8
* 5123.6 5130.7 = 5.7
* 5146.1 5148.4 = 6.03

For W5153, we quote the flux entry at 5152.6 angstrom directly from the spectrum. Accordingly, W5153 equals 6.71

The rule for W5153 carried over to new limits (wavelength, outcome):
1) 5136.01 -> 6.51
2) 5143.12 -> 5.99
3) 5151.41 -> 6.18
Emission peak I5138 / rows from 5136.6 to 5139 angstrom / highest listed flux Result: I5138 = 6.71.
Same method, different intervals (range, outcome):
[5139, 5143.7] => 6.94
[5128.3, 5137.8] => 6.9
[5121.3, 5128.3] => 6.53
